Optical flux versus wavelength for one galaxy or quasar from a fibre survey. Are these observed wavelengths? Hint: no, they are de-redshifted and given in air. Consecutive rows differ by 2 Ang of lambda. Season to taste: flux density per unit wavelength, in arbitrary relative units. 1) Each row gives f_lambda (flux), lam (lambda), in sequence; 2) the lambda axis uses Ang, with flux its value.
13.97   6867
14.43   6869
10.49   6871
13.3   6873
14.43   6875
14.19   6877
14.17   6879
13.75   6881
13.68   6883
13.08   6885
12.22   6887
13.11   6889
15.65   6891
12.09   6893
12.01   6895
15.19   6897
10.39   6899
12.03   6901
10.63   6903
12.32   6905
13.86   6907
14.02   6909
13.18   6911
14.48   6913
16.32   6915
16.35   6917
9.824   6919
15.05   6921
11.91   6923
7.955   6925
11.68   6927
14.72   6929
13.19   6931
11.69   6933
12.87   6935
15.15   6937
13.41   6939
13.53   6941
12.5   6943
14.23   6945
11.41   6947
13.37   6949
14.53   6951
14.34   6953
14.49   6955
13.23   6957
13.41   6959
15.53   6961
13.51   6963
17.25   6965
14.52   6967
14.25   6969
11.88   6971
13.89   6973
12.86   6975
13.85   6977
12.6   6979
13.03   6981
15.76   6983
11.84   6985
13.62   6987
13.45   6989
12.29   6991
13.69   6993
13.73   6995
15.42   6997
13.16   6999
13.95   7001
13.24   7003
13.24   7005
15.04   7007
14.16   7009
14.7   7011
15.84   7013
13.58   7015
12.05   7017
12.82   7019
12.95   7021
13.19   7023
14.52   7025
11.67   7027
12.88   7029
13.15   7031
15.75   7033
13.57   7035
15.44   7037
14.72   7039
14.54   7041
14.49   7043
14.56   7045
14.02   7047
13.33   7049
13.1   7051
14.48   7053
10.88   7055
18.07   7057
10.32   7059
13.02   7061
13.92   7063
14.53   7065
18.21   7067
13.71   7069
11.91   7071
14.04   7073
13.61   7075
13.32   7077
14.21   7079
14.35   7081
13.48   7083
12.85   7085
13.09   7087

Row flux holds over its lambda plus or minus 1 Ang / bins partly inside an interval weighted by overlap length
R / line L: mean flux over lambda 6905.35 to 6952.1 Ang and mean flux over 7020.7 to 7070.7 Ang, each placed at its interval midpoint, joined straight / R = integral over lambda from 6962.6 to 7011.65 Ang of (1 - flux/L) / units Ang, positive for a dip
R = -0.7 Ang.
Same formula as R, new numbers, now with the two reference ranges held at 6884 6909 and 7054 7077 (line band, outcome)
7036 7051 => -0.74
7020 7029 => 0.33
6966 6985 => -0.39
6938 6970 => -2.06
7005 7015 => -0.86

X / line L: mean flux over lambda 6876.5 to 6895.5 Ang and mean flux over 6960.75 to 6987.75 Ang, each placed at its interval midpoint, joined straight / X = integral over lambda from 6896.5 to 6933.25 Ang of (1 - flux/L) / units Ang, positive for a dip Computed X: 1.83 Ang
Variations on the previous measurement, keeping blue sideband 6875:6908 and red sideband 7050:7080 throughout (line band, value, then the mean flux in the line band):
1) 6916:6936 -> 1.05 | 12.5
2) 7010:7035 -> 0.08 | 13.6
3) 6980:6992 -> 0.13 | 13.3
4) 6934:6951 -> -0.12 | 13.4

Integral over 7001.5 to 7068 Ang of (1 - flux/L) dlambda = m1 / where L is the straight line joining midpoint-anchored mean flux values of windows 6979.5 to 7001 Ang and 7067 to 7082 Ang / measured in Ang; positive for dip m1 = -0.9 Ang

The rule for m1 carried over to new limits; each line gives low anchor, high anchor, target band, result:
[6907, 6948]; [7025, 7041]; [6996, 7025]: -0.1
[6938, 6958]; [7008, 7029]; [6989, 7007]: -0.2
